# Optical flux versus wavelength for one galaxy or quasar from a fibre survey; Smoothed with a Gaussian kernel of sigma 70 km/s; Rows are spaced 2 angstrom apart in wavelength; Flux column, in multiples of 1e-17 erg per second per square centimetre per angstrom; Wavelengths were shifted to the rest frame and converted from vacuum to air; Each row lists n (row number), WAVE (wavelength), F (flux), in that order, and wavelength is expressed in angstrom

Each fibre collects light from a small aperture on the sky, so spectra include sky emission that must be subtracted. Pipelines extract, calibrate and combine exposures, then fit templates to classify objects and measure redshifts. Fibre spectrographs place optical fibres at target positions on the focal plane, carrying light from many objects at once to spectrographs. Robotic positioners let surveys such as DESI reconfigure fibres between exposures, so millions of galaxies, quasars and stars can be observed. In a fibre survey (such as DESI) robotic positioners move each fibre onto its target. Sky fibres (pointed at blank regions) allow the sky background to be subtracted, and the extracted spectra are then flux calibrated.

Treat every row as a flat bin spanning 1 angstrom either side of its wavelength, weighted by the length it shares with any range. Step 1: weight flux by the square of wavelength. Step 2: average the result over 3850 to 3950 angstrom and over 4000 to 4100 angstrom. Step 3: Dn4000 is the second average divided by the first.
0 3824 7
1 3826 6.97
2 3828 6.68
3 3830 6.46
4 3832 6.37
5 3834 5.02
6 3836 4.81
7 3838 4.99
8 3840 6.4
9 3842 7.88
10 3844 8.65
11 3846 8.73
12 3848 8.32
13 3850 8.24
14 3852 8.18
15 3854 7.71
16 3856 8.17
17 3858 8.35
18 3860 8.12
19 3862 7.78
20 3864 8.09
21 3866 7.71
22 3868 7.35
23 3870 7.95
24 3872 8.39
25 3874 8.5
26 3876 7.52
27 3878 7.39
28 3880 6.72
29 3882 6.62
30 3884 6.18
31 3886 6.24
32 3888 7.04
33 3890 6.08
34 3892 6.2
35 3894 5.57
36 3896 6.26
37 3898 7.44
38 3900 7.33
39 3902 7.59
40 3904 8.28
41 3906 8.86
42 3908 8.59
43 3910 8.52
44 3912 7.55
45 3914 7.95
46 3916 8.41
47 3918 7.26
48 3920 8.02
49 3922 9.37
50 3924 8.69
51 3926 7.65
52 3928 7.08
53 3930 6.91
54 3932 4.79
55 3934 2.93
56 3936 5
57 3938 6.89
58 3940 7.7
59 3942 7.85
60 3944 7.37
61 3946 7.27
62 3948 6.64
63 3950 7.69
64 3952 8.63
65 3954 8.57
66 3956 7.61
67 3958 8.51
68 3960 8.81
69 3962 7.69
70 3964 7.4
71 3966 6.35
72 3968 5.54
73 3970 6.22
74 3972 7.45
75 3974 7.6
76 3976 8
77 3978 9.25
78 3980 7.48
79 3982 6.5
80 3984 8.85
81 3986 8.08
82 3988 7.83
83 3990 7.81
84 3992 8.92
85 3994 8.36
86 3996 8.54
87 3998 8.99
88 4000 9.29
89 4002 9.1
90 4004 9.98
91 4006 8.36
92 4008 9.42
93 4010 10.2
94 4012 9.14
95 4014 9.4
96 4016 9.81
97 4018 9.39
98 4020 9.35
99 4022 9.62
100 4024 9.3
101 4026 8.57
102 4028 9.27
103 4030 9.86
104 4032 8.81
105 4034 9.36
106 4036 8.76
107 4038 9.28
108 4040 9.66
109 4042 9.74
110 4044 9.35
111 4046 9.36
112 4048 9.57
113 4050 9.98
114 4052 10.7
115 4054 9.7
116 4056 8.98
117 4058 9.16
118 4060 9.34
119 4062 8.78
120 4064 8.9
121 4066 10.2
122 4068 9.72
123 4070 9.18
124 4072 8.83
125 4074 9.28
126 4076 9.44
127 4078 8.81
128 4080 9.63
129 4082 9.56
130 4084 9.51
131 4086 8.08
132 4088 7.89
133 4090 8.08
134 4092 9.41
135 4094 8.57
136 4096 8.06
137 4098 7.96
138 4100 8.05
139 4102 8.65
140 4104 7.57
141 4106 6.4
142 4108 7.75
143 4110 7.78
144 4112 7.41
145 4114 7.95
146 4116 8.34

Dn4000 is 1.35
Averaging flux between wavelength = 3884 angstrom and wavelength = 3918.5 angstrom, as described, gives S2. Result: 7.33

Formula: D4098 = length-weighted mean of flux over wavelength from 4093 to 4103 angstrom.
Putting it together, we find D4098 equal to 8.26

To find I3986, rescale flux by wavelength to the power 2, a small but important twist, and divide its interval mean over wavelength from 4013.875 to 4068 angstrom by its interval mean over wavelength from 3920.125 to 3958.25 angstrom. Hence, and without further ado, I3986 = 1.37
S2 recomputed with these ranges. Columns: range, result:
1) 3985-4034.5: 9.07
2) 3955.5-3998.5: 7.8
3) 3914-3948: 7.09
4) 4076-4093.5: 8.9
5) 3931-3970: 6.99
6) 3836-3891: 7.48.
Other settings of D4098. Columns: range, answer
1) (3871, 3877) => 8.14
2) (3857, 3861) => 8.23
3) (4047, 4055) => 9.99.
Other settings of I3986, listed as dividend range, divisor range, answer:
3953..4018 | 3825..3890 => 1.22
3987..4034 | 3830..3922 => 1.31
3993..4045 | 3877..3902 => 1.49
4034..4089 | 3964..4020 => 1.15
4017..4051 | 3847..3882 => 1.30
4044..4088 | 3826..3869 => 1.42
